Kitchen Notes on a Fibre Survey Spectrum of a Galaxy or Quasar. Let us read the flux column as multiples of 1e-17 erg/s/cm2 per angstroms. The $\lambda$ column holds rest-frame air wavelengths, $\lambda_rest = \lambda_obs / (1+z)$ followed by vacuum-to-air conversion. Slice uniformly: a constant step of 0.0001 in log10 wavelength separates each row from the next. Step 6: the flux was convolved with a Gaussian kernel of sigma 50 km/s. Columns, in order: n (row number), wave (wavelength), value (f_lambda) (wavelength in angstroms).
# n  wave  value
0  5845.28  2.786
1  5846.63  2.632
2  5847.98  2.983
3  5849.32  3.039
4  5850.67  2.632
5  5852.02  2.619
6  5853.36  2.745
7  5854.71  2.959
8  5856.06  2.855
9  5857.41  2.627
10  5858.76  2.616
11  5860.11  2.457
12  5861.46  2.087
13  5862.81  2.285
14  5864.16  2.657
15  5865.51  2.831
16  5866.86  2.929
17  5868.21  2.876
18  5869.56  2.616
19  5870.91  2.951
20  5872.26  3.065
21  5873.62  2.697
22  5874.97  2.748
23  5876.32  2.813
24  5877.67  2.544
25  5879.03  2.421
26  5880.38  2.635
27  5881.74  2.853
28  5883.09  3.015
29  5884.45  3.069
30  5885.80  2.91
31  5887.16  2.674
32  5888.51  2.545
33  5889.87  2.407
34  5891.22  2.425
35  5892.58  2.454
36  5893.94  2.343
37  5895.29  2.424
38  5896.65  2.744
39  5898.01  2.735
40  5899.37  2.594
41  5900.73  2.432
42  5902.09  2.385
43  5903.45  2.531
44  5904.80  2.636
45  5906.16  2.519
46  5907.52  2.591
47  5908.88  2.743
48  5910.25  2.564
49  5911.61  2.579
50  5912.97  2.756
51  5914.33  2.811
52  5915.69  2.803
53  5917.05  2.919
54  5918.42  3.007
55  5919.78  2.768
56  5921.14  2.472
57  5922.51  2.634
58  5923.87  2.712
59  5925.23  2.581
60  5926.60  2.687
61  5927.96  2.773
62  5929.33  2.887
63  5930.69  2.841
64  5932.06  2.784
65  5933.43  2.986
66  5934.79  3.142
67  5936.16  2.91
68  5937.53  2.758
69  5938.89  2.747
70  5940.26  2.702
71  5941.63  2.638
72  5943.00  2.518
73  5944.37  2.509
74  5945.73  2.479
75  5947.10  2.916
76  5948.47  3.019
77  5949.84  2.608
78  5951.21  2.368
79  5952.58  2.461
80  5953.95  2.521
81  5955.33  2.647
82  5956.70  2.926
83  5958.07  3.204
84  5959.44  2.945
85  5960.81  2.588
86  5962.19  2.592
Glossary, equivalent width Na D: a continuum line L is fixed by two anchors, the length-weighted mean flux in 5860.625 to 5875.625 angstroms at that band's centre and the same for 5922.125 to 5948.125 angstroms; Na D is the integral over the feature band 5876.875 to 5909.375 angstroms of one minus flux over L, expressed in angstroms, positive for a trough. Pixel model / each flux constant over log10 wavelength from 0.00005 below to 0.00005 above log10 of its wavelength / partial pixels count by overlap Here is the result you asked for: 1.3 angstroms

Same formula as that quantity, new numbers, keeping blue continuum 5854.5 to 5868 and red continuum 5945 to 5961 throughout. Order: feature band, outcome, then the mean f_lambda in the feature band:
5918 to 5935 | -0.5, 2.78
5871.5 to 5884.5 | -0.6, 2.77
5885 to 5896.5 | 0.5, 2.54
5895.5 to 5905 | 0.4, 2.57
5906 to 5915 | 0.1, 2.66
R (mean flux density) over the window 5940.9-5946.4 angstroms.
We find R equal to 2.54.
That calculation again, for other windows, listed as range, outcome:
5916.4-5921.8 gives 2.79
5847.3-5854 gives 2.81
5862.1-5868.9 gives 2.71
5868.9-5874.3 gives 2.83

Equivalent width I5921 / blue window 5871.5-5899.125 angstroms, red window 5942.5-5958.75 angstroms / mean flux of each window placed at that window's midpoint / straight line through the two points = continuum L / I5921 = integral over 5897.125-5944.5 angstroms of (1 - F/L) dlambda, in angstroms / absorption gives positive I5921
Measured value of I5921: -0.48 angstroms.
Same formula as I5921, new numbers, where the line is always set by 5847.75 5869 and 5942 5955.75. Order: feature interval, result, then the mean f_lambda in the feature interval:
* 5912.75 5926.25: -0.6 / 2.74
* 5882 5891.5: -0.3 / 2.74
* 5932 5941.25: -0.9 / 2.86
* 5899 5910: 0.4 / 2.55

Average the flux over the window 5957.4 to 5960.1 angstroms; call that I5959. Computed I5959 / 3.08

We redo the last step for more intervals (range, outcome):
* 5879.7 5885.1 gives 2.89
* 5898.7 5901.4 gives 2.51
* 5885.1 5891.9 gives 2.6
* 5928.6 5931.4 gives 2.86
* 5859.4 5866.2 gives 2.47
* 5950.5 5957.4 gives 2.58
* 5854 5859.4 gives 2.76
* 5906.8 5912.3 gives 2.62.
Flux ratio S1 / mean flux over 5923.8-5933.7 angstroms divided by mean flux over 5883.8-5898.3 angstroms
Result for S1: 1.06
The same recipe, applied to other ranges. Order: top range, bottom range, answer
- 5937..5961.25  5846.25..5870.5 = 1.00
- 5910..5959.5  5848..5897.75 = 1.02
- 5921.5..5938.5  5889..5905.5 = 1.12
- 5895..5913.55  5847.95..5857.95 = 0.93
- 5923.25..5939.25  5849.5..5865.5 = 1.08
